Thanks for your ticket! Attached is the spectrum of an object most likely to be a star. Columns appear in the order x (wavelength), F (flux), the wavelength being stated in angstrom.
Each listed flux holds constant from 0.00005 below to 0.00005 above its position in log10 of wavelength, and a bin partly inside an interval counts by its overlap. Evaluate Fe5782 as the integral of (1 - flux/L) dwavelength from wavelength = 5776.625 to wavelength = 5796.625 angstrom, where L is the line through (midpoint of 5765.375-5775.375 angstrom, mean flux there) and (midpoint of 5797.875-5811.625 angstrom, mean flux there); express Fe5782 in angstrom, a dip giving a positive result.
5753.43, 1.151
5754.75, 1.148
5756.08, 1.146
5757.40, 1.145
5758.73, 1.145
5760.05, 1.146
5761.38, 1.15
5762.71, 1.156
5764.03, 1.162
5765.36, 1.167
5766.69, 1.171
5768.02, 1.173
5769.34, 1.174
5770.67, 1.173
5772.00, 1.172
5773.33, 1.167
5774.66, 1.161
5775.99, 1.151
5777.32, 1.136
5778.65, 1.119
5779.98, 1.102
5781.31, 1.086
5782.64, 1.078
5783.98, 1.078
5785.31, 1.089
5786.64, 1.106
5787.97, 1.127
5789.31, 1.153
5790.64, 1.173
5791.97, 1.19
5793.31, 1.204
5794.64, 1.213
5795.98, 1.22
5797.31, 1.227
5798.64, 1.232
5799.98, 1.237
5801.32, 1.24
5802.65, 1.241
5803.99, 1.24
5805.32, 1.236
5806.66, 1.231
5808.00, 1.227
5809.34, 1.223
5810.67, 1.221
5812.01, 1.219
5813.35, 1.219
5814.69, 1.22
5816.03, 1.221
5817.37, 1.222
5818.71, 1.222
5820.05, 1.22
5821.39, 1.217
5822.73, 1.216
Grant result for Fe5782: 1.0 angstrom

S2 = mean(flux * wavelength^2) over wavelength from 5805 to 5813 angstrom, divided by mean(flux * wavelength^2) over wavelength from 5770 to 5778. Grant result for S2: 1.07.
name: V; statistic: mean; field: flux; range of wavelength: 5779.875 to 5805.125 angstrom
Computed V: 1.17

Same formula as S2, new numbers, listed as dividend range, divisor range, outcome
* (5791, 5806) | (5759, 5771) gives 1.06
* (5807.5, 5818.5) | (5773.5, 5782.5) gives 1.10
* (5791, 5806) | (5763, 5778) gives 1.06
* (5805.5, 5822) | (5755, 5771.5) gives 1.07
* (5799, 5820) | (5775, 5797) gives 1.08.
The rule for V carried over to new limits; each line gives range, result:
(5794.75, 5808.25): 1.23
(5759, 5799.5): 1.16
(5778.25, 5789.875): 1.1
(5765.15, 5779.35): 1.16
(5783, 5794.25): 1.14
